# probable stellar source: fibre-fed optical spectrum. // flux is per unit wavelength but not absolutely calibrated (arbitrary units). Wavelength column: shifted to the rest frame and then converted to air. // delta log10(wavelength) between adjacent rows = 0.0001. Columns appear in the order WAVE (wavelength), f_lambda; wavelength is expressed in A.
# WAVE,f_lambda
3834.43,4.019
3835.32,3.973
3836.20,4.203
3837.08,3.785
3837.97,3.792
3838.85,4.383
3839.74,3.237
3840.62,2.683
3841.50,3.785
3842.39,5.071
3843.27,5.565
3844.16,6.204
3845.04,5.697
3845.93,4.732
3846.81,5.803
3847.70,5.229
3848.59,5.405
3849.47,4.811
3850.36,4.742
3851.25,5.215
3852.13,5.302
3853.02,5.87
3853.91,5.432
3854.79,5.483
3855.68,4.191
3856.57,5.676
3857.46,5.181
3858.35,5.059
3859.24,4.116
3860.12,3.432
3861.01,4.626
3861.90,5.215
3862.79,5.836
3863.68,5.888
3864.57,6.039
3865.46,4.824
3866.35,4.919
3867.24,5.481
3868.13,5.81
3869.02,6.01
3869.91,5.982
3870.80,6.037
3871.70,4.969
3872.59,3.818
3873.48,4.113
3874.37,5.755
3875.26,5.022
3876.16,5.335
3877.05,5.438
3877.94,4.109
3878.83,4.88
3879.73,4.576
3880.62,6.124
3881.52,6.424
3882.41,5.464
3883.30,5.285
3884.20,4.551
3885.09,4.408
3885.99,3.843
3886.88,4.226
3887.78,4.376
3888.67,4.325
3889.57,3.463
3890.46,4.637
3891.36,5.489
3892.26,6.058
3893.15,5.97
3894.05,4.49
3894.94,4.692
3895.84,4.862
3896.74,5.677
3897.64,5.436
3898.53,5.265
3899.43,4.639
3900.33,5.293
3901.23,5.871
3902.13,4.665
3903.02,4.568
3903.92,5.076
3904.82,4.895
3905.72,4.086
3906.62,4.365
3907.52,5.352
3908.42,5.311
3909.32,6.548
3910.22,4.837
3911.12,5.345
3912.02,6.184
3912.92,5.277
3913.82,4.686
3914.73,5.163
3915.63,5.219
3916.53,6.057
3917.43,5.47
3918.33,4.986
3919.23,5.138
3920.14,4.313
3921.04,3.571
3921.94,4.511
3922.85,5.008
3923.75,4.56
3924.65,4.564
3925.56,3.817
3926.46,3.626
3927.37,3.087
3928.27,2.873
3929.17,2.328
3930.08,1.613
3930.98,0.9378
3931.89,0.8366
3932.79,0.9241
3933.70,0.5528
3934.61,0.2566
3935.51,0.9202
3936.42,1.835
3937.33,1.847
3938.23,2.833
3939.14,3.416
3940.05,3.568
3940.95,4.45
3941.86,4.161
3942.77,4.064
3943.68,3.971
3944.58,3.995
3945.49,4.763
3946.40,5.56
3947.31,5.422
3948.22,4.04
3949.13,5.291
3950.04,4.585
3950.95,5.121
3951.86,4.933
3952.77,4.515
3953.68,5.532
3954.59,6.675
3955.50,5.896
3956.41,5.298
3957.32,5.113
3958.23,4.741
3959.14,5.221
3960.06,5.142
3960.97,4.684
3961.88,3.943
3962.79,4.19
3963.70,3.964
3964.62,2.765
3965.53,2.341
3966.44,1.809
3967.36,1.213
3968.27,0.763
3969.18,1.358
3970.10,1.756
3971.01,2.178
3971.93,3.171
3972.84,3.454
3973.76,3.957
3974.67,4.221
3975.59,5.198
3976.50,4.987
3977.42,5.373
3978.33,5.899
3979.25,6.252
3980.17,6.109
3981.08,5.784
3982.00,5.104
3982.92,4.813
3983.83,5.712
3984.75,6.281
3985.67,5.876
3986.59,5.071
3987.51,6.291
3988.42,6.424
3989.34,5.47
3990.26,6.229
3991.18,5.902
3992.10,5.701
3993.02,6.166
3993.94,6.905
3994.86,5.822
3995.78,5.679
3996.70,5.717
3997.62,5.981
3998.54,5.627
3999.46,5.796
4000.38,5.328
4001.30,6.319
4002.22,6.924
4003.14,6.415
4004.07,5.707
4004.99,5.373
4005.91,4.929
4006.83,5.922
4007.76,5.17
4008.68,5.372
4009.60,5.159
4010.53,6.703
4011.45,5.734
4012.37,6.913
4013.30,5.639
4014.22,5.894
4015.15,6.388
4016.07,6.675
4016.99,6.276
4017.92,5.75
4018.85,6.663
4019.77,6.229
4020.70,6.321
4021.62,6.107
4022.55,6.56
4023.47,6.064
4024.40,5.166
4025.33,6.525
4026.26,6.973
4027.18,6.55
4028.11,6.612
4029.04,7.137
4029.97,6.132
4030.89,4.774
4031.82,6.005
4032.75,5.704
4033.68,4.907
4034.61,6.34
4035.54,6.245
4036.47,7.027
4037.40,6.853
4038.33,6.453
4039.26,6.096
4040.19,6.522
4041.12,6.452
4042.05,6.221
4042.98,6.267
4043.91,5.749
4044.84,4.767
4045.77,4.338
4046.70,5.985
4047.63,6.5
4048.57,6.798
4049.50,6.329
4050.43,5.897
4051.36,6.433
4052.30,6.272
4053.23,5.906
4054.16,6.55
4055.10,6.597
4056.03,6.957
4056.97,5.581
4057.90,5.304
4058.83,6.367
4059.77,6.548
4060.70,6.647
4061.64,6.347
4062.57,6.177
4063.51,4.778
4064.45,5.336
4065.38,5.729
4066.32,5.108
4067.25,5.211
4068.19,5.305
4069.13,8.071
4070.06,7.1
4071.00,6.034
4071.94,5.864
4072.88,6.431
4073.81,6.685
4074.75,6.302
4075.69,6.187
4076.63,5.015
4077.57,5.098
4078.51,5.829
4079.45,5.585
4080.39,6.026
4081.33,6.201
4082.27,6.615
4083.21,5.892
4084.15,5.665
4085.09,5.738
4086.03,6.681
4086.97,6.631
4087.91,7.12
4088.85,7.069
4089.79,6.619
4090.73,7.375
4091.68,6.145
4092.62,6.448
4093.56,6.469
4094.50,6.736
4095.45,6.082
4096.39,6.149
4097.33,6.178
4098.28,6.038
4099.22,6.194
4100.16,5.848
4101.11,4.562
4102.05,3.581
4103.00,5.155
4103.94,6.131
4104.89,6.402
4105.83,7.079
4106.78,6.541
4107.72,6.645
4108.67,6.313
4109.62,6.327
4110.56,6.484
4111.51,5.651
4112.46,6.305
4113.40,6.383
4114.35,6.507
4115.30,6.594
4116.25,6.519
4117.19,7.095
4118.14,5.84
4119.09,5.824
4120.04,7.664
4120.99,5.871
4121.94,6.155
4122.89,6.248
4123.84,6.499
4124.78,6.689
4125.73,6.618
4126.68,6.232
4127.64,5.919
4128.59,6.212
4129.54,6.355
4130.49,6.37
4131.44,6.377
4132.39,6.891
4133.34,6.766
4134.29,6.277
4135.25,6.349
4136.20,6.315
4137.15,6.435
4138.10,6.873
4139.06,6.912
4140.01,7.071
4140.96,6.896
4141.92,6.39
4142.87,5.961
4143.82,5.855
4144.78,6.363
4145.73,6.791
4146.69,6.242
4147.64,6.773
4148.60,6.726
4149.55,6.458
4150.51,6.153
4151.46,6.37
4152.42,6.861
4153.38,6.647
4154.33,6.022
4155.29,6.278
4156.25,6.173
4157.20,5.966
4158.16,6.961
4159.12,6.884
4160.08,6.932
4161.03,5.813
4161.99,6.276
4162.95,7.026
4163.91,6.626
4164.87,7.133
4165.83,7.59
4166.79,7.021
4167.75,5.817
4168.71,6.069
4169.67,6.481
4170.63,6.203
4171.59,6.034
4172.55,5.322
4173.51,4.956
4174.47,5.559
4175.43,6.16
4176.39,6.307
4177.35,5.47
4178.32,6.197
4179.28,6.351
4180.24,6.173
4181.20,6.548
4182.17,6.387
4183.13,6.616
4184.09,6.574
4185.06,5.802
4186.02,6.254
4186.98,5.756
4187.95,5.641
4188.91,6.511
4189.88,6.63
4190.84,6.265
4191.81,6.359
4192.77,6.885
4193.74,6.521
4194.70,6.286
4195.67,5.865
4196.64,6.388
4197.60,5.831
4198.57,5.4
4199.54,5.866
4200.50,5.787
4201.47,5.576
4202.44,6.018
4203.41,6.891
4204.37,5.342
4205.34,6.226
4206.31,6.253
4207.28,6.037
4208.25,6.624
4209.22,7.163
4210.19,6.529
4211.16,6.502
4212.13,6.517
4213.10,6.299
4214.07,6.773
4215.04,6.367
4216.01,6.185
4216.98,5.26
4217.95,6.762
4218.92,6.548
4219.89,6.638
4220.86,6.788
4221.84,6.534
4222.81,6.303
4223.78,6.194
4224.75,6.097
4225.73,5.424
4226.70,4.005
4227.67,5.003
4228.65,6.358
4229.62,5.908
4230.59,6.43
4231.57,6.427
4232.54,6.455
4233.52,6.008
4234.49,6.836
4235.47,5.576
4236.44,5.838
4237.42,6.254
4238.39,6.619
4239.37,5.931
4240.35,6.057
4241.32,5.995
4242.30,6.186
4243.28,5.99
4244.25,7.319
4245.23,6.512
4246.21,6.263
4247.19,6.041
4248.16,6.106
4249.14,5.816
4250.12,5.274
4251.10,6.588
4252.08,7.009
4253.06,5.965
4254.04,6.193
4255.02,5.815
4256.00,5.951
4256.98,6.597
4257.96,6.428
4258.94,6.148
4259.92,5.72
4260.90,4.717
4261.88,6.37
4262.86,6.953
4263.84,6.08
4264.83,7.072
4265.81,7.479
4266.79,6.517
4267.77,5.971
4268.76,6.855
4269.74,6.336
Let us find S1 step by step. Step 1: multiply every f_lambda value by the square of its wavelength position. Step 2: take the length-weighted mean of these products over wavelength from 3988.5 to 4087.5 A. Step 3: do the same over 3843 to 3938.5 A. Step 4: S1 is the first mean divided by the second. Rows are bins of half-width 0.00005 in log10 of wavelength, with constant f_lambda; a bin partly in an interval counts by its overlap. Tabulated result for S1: 1.41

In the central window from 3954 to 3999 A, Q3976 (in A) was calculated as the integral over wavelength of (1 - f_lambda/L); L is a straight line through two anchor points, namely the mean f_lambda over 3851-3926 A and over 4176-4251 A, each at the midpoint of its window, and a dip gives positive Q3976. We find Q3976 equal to 4.8 A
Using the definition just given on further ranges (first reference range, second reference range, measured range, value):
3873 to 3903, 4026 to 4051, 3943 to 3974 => 8.3 A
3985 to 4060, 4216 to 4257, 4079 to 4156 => -3.1 A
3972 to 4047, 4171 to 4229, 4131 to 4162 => -2.2 A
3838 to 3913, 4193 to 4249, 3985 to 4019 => -3.0 A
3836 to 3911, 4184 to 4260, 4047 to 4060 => -1.6 A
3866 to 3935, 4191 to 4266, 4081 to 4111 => -3.7 A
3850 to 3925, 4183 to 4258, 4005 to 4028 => -2.4 A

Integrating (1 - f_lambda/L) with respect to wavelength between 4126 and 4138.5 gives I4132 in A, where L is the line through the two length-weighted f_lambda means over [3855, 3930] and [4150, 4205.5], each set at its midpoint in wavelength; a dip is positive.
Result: -0.8 A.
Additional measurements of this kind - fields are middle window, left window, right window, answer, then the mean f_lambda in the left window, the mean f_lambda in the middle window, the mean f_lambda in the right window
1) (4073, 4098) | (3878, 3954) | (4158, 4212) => -3.1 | 4.35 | 6.25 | 6.26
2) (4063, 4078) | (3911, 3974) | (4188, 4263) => -3.2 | 3.78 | 5.89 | 6.18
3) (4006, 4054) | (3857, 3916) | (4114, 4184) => -2.5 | 5.07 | 6.1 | 6.4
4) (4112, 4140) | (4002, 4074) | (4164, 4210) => -1.4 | 6.09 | 6.46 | 6.2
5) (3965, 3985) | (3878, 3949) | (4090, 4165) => 3.9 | 4.3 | 3.96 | 6.37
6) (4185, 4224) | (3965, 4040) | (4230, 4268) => -1.0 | 5.49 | 6.26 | 6.25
